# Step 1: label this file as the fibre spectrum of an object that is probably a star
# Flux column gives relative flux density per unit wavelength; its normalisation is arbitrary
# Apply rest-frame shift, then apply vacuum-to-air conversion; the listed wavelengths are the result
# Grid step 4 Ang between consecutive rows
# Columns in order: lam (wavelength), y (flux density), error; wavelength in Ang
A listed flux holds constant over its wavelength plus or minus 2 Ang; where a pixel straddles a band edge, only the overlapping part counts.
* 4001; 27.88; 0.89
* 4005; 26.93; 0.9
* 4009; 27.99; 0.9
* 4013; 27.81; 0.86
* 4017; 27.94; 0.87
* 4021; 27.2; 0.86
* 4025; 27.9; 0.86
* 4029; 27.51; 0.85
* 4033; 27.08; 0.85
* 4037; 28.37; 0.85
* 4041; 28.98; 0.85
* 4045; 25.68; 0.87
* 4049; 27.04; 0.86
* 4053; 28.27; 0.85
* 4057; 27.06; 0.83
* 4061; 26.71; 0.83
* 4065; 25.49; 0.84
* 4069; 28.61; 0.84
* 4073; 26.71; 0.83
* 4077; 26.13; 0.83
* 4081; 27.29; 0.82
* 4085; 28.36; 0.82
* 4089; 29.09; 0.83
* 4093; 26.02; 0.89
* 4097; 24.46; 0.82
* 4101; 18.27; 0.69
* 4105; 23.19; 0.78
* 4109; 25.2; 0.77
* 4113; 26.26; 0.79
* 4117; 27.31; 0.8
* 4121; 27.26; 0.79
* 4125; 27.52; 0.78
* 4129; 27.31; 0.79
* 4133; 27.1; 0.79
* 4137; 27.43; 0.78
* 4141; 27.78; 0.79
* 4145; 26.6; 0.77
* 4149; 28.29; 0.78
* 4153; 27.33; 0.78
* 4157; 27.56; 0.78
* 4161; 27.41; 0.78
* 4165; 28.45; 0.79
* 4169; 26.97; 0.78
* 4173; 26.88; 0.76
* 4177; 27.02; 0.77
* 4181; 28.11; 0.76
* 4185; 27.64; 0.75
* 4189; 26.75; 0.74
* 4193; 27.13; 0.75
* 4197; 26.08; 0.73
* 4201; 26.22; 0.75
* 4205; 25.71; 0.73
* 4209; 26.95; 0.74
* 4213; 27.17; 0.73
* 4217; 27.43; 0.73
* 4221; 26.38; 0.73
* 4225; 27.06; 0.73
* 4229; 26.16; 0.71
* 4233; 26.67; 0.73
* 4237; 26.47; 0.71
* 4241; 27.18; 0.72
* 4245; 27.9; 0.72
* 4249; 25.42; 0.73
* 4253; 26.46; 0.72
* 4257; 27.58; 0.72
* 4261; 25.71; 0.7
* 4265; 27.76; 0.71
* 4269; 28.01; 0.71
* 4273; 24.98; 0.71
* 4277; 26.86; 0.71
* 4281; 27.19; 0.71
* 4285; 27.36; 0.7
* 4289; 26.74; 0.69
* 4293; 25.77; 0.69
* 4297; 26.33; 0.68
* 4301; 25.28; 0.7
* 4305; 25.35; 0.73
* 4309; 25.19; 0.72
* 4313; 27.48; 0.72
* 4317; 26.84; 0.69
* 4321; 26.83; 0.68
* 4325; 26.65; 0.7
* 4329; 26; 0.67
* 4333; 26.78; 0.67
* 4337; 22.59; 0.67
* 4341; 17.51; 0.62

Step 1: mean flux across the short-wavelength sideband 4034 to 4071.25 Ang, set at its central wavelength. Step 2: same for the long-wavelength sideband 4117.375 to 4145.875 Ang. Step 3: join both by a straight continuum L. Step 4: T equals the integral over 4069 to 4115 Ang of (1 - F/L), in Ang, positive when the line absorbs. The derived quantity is 2.8 Ang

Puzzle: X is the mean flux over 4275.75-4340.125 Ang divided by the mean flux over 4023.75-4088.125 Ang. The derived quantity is 1.0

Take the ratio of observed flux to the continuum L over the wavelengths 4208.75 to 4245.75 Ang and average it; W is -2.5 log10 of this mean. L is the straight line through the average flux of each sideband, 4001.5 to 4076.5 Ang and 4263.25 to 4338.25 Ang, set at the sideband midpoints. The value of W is -0.011 mag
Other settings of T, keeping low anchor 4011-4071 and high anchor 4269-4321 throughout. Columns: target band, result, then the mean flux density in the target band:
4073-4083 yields 0.2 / 26.7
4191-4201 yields 0.1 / 26.5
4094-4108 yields 2.4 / 22.5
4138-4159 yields -0.4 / 27.5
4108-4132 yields 0.2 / 26.9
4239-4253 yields -0.1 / 26.8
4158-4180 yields -0.4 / 27.4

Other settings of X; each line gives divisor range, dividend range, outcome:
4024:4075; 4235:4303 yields 0.98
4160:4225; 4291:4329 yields 0.97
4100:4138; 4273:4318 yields 1.02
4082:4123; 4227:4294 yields 1.04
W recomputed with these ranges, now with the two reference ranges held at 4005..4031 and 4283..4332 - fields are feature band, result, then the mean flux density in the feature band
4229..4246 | -0.01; 26.9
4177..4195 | -0.02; 27.4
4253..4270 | -0.02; 27.1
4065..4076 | 0.01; 27.1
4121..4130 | -0.01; 27.4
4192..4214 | 0.01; 26.5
